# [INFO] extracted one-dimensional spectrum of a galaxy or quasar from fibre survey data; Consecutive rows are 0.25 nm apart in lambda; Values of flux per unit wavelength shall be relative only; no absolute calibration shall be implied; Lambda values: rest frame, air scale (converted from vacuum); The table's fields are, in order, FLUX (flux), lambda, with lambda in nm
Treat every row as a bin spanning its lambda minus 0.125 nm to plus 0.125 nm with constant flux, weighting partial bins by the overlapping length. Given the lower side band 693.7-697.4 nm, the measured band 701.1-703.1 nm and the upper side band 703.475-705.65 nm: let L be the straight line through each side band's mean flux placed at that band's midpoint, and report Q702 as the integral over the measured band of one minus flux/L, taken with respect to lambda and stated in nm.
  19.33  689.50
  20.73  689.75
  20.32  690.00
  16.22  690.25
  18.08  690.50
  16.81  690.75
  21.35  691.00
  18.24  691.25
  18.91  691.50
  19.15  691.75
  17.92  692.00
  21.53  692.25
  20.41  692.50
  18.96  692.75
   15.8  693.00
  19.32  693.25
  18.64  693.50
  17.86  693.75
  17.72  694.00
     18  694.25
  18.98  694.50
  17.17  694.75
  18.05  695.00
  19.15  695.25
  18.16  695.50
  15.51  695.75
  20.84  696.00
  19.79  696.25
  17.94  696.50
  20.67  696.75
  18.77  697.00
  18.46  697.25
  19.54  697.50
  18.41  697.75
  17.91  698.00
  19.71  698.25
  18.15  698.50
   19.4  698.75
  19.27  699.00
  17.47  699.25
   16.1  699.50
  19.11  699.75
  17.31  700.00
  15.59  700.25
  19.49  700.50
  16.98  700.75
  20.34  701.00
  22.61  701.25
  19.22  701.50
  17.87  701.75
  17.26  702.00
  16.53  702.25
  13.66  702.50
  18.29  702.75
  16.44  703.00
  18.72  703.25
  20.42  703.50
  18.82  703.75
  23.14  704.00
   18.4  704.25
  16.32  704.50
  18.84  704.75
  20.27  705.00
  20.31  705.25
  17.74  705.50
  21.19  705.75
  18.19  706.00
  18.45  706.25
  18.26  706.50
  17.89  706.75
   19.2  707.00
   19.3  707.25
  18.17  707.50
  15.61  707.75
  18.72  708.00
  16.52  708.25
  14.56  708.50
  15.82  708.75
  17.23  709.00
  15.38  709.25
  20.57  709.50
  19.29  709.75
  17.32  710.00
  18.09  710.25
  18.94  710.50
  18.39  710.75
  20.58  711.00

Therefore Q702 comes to 0.14 nm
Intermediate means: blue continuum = 18.5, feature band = 17.8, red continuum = 19.3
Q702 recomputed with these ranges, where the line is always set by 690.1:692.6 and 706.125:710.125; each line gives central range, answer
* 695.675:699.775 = -0.062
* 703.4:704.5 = -0.110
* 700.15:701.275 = -0.036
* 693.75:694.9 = 0.042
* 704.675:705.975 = -0.127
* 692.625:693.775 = 0.036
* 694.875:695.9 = 0.043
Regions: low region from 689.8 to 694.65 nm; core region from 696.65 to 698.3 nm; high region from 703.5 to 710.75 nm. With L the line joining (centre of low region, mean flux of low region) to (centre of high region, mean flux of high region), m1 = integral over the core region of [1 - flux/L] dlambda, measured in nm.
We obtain -0.04 nm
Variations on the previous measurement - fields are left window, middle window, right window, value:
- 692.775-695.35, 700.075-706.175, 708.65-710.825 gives -0.21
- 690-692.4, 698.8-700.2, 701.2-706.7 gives 0.06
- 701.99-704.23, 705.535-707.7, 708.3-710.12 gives -0.13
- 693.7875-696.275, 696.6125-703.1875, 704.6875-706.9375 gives 0.12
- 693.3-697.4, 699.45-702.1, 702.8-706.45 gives 0.06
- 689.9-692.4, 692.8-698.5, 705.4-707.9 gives 0.08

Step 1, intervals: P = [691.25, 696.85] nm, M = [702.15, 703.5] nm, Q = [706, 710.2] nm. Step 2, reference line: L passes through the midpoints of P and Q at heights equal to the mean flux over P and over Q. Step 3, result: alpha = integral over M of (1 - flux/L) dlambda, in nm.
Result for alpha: 0.07 nm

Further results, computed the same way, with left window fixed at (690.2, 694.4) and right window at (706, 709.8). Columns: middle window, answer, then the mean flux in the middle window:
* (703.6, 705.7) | -0.17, 19.3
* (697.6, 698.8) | -0.03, 18.7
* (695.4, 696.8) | -0.03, 18.7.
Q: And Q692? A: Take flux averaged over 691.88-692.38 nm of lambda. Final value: 19.7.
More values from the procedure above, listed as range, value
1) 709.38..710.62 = 18.8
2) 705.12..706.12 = 19.4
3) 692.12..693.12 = 19.2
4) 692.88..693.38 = 17.6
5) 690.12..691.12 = 18.1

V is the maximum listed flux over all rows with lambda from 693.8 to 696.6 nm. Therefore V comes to 20.84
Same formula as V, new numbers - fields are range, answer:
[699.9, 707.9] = 23.14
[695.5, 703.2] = 22.61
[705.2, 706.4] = 21.19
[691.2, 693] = 21.53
